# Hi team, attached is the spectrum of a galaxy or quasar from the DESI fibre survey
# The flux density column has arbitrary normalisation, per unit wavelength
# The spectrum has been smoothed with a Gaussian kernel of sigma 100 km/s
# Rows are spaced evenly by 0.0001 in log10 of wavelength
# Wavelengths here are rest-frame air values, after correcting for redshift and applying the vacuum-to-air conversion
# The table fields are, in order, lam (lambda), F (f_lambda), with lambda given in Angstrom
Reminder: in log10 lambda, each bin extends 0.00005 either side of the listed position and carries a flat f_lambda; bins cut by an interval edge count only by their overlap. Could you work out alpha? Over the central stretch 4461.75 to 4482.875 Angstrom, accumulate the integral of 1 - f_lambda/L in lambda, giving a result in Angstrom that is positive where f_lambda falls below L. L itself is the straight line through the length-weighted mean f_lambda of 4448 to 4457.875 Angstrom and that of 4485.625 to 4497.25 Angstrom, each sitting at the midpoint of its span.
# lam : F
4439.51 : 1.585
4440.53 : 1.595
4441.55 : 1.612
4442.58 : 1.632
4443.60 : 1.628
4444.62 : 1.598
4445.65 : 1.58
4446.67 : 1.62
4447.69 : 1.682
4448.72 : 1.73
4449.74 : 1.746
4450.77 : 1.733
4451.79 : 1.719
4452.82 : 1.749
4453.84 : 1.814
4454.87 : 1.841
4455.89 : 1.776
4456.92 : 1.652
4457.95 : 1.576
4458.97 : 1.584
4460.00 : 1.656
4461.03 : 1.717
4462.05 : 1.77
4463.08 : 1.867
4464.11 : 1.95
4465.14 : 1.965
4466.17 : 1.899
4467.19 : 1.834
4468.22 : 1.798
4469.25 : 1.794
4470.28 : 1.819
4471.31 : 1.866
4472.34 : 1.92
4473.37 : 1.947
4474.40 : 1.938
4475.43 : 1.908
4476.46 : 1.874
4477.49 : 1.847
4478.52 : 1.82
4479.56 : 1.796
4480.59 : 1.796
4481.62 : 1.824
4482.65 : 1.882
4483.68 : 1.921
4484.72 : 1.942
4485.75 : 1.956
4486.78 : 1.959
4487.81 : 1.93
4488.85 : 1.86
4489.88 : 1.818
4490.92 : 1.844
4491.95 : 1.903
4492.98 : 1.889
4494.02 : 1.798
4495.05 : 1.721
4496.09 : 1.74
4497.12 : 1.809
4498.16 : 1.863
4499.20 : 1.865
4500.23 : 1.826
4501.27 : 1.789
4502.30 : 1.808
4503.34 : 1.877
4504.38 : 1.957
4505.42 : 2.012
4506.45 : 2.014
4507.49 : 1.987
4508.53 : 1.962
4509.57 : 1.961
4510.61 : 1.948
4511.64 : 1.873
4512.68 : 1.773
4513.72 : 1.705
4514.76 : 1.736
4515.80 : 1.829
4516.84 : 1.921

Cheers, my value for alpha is -0.8 Angstrom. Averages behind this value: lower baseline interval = 1.74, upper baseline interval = 1.85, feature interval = 1.86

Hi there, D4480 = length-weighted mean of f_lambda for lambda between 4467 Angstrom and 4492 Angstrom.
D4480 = 1.87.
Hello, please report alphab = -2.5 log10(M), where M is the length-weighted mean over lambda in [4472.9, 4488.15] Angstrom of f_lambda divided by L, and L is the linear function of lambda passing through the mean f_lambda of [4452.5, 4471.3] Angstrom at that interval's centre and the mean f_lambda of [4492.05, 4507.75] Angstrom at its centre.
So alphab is -0.04 mag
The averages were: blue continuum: 1.78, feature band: 1.89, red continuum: 1.86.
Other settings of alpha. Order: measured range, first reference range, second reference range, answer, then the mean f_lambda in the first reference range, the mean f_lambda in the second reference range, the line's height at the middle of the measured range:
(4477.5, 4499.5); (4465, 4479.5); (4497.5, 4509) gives 0.4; 1.87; 1.9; 1.89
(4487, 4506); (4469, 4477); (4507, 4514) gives 0.4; 1.89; 1.89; 1.89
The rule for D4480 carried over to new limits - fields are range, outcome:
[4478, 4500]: 1.85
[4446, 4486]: 1.81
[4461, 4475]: 1.87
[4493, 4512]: 1.88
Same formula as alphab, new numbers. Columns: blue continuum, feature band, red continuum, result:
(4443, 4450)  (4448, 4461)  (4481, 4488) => -0.004 mag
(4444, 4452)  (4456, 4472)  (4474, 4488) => -0.004 mag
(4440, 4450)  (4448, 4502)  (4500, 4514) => -0.036 mag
